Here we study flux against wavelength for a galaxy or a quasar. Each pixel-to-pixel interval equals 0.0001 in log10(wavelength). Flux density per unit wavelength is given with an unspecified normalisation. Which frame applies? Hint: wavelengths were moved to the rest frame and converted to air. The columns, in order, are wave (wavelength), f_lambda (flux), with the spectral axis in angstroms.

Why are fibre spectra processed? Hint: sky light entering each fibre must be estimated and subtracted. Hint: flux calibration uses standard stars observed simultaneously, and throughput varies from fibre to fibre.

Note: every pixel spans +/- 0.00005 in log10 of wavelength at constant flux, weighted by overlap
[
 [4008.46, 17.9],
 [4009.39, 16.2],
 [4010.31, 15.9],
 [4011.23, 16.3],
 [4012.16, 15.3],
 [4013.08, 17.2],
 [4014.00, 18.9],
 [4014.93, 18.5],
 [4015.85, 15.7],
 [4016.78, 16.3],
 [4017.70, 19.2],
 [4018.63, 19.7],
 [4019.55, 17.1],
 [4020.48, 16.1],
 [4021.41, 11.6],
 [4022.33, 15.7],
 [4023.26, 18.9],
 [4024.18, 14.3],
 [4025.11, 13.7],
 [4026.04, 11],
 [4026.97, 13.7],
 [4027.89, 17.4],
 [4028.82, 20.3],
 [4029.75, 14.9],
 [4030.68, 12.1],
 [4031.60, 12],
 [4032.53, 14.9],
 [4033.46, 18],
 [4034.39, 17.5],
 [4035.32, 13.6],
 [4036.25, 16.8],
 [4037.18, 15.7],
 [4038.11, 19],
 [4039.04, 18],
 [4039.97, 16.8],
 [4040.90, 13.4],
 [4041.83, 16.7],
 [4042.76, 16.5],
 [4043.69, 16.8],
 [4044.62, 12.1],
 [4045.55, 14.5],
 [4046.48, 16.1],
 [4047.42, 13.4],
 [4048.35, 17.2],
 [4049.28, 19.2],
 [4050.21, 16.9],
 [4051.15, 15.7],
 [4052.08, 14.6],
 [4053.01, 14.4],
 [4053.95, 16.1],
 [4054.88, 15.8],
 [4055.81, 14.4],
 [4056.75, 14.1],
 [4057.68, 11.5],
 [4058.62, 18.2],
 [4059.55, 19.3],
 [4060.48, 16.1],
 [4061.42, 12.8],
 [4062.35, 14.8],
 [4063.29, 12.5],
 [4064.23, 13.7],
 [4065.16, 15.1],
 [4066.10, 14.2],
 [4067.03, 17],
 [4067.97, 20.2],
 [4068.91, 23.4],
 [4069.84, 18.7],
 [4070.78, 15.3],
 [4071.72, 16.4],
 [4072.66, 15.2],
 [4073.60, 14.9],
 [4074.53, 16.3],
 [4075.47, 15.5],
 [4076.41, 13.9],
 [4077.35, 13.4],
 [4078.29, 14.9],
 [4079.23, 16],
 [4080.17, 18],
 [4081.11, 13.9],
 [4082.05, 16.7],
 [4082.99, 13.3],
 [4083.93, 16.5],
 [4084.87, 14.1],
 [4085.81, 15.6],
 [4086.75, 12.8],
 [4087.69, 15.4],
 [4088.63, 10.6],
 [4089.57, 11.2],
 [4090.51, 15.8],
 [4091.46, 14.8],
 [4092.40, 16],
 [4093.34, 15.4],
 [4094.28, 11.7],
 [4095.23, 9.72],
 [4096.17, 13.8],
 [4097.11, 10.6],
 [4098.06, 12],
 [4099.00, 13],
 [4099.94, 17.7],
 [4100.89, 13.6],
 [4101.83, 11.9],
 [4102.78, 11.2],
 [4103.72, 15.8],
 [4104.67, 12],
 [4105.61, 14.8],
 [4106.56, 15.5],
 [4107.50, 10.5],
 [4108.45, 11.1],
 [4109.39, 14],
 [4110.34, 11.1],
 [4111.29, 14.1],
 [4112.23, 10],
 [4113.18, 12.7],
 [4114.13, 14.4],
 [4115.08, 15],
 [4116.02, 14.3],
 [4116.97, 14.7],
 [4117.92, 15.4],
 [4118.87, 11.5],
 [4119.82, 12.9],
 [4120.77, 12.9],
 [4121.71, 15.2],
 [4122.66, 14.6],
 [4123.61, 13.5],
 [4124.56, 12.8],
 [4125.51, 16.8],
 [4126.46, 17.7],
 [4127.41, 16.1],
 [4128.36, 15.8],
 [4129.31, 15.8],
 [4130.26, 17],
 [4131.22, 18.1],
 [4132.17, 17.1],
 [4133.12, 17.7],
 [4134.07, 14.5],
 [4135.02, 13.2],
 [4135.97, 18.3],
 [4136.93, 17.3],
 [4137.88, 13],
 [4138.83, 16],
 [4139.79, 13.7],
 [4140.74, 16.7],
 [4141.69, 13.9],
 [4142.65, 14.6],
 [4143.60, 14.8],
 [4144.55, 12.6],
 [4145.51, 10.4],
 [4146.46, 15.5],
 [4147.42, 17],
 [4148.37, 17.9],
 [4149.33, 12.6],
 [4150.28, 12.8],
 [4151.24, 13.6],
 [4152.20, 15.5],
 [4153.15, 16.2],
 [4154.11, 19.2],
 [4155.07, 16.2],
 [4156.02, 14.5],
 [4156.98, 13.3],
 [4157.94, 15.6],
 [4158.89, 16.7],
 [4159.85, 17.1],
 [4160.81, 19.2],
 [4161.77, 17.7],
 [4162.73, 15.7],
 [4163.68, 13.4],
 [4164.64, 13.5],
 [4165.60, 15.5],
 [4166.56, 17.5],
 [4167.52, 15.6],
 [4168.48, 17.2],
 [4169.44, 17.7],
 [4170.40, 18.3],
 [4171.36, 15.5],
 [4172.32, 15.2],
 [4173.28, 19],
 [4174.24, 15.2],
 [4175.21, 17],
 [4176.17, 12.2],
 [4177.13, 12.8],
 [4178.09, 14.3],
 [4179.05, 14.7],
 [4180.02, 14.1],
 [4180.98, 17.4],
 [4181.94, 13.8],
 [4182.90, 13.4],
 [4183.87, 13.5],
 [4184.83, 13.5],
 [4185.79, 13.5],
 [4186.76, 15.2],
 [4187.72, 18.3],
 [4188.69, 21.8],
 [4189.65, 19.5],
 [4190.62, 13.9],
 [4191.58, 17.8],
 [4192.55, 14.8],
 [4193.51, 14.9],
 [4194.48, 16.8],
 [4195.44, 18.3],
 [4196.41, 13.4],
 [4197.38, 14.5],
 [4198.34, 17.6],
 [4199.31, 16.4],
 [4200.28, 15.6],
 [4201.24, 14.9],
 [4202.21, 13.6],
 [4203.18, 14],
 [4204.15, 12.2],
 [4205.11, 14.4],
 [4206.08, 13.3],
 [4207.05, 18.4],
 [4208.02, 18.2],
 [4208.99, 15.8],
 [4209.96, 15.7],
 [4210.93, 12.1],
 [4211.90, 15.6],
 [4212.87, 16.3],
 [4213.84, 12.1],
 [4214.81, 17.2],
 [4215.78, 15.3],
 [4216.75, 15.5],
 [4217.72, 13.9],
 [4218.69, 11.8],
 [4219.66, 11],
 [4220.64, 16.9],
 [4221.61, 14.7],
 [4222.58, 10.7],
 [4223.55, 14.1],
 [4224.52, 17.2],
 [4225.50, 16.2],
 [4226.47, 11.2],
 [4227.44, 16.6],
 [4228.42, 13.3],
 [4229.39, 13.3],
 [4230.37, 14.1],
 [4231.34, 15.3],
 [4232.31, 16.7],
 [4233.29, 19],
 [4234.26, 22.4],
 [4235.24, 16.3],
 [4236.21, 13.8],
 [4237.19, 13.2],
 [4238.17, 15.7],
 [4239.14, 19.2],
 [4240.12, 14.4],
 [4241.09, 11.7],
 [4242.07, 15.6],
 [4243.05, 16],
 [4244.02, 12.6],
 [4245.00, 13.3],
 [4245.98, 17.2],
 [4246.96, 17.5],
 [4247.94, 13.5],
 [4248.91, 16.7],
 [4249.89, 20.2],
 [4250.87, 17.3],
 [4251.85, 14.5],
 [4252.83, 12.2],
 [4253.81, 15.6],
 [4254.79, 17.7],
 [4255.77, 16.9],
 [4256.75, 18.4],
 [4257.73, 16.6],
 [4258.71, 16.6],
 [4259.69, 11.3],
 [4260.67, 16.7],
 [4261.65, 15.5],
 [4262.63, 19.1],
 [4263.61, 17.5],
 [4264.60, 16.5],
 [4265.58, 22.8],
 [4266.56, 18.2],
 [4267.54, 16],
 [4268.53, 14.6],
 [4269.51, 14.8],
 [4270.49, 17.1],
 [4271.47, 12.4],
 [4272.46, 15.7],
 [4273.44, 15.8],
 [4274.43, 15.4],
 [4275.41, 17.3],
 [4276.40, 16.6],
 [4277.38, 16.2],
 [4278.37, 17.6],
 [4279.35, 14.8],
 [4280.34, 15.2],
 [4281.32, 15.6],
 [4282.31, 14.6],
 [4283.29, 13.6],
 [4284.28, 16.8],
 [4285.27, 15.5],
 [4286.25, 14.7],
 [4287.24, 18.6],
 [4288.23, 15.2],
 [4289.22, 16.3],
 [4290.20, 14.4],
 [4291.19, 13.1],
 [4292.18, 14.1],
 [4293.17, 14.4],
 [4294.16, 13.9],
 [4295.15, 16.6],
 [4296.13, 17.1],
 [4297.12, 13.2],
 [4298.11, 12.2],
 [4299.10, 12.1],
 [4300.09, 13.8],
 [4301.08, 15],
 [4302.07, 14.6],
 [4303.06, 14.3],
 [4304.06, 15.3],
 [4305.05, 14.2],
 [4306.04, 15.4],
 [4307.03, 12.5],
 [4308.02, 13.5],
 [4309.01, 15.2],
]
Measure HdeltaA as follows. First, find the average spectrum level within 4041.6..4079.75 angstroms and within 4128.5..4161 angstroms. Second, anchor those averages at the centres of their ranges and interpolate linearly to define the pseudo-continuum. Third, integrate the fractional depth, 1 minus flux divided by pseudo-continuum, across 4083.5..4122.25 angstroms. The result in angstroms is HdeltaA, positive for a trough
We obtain 5.3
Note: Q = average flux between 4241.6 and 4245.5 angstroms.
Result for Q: 14.4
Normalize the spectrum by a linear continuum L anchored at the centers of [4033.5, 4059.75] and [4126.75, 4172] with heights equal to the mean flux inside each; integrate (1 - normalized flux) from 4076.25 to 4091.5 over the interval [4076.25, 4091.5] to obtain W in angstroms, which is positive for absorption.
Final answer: 1.23 angstroms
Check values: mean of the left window 15.9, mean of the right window 15.7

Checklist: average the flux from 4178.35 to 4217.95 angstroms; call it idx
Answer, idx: 15.4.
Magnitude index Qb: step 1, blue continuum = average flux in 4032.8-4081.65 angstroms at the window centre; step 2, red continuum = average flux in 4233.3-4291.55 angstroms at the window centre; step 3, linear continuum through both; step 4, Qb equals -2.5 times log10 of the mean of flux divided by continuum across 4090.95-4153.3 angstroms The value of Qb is 0.12 mag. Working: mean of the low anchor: 15.9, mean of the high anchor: 16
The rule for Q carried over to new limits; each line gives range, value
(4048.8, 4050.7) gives 18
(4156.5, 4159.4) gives 15.2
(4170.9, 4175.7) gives 16.4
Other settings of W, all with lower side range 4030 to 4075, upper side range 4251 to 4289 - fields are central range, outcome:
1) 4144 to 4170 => 0.61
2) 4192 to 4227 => 2.48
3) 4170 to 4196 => 0.39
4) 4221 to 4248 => 1.38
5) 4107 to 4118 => 1.96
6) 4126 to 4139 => -0.30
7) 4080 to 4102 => 2.70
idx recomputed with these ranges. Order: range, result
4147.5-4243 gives 15.4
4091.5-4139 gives 14.2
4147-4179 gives 15.8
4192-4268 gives 15.5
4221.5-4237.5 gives 15.2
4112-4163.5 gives 15.2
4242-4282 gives 16.1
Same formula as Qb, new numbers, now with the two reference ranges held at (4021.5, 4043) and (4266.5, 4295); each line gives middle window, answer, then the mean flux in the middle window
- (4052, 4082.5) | -0.01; 15.7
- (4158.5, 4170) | -0.06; 16.4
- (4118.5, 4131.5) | 0.04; 15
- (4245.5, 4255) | -0.05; 16.2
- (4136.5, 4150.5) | 0.07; 14.6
